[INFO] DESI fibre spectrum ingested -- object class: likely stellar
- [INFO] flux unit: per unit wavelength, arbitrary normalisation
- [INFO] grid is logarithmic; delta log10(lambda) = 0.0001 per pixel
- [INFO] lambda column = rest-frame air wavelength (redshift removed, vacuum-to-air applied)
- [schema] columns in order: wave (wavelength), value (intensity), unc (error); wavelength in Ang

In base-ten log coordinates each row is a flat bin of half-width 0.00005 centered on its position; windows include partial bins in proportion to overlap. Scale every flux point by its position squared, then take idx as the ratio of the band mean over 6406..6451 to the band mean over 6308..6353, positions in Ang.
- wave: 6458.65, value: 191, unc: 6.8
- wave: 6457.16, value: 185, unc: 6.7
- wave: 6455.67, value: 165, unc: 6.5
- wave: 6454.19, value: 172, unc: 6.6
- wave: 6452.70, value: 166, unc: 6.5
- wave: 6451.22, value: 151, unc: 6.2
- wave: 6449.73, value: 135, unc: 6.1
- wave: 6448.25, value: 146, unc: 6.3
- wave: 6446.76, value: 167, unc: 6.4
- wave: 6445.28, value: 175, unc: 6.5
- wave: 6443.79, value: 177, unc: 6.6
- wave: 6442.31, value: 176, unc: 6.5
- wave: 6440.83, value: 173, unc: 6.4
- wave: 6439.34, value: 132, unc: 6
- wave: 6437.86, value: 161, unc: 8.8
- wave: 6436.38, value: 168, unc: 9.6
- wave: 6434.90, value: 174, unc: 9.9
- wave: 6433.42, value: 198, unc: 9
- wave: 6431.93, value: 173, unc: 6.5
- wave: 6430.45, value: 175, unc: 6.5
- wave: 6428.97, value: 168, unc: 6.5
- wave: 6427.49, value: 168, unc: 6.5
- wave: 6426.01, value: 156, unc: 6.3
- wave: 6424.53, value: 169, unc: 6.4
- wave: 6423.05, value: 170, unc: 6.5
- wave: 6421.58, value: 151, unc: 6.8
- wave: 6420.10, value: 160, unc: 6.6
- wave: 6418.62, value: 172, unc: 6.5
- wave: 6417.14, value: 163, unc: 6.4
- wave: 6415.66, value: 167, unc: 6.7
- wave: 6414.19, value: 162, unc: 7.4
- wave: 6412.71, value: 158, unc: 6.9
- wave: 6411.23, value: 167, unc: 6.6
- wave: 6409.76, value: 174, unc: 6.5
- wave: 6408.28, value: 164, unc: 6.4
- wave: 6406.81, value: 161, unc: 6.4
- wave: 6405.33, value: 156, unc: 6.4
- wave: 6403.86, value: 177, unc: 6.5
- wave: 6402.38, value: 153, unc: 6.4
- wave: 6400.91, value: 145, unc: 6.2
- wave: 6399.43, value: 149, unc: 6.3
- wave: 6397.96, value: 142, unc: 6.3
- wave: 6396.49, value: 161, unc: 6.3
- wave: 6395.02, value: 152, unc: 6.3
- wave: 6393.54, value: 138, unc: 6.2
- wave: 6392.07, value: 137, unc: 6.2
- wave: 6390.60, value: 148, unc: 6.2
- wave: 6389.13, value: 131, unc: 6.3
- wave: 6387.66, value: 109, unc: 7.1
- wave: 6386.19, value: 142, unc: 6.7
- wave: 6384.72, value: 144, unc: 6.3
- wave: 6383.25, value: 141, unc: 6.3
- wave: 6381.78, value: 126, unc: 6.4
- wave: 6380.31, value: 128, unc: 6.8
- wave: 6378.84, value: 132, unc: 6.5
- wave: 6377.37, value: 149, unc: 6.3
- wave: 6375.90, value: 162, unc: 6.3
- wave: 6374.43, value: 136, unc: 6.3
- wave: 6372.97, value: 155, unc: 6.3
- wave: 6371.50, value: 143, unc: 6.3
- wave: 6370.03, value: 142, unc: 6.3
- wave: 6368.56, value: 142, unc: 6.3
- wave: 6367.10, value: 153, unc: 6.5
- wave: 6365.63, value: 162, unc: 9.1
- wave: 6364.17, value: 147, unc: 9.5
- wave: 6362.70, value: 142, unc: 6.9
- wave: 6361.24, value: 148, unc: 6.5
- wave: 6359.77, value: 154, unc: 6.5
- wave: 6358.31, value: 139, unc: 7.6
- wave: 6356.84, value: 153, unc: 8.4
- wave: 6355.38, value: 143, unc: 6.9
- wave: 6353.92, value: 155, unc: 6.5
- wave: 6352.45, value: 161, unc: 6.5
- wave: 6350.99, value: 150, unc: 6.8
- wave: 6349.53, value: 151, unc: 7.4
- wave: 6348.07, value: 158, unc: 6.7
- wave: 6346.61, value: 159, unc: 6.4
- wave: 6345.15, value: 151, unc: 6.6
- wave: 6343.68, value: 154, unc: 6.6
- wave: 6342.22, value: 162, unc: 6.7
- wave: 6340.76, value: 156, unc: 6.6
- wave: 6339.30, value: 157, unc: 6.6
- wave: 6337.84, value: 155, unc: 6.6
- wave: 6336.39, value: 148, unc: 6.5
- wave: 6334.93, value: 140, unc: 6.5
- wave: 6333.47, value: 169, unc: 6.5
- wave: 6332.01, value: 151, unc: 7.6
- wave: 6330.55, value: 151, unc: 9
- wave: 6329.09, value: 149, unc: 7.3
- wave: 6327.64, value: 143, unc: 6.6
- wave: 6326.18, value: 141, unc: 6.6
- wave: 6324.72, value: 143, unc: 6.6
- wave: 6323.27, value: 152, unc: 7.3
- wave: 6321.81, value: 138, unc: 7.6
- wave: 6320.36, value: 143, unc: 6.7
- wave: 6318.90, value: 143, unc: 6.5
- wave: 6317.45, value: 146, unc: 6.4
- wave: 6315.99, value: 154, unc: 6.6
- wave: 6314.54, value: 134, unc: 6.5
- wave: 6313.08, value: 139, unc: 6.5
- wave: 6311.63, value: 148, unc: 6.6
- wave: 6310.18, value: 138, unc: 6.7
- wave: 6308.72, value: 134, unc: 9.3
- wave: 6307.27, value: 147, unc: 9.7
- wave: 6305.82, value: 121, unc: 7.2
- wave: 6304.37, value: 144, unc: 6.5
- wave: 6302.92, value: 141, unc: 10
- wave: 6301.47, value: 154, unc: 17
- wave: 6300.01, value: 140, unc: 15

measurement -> 1.14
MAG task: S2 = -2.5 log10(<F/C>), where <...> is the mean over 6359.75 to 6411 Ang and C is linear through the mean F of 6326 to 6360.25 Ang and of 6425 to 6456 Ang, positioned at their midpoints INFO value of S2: 0.08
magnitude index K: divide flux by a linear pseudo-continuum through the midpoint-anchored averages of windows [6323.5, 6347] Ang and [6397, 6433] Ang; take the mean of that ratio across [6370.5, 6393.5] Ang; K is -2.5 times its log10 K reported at 0.14 mag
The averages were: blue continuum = 152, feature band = 139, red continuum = 163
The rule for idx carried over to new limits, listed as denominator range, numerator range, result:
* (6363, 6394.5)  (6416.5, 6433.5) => 1.20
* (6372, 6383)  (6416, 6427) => 1.17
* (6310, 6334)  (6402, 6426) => 1.16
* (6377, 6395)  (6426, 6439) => 1.28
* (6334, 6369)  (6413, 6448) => 1.13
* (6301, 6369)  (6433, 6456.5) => 1.15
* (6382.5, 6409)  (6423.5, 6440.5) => 1.15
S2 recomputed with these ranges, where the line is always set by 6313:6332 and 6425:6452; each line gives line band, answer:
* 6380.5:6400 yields 0.13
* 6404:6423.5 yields -0.02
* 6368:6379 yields 0.06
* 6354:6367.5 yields 0.02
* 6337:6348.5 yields -0.06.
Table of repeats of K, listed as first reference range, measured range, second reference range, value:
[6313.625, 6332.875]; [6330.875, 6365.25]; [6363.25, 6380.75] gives -0.05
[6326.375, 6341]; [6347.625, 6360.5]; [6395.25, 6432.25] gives 0.02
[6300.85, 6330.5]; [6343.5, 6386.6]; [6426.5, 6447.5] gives 0.05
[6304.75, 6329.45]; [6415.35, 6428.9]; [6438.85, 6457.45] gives -0.04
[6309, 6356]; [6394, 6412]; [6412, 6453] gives 0.01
